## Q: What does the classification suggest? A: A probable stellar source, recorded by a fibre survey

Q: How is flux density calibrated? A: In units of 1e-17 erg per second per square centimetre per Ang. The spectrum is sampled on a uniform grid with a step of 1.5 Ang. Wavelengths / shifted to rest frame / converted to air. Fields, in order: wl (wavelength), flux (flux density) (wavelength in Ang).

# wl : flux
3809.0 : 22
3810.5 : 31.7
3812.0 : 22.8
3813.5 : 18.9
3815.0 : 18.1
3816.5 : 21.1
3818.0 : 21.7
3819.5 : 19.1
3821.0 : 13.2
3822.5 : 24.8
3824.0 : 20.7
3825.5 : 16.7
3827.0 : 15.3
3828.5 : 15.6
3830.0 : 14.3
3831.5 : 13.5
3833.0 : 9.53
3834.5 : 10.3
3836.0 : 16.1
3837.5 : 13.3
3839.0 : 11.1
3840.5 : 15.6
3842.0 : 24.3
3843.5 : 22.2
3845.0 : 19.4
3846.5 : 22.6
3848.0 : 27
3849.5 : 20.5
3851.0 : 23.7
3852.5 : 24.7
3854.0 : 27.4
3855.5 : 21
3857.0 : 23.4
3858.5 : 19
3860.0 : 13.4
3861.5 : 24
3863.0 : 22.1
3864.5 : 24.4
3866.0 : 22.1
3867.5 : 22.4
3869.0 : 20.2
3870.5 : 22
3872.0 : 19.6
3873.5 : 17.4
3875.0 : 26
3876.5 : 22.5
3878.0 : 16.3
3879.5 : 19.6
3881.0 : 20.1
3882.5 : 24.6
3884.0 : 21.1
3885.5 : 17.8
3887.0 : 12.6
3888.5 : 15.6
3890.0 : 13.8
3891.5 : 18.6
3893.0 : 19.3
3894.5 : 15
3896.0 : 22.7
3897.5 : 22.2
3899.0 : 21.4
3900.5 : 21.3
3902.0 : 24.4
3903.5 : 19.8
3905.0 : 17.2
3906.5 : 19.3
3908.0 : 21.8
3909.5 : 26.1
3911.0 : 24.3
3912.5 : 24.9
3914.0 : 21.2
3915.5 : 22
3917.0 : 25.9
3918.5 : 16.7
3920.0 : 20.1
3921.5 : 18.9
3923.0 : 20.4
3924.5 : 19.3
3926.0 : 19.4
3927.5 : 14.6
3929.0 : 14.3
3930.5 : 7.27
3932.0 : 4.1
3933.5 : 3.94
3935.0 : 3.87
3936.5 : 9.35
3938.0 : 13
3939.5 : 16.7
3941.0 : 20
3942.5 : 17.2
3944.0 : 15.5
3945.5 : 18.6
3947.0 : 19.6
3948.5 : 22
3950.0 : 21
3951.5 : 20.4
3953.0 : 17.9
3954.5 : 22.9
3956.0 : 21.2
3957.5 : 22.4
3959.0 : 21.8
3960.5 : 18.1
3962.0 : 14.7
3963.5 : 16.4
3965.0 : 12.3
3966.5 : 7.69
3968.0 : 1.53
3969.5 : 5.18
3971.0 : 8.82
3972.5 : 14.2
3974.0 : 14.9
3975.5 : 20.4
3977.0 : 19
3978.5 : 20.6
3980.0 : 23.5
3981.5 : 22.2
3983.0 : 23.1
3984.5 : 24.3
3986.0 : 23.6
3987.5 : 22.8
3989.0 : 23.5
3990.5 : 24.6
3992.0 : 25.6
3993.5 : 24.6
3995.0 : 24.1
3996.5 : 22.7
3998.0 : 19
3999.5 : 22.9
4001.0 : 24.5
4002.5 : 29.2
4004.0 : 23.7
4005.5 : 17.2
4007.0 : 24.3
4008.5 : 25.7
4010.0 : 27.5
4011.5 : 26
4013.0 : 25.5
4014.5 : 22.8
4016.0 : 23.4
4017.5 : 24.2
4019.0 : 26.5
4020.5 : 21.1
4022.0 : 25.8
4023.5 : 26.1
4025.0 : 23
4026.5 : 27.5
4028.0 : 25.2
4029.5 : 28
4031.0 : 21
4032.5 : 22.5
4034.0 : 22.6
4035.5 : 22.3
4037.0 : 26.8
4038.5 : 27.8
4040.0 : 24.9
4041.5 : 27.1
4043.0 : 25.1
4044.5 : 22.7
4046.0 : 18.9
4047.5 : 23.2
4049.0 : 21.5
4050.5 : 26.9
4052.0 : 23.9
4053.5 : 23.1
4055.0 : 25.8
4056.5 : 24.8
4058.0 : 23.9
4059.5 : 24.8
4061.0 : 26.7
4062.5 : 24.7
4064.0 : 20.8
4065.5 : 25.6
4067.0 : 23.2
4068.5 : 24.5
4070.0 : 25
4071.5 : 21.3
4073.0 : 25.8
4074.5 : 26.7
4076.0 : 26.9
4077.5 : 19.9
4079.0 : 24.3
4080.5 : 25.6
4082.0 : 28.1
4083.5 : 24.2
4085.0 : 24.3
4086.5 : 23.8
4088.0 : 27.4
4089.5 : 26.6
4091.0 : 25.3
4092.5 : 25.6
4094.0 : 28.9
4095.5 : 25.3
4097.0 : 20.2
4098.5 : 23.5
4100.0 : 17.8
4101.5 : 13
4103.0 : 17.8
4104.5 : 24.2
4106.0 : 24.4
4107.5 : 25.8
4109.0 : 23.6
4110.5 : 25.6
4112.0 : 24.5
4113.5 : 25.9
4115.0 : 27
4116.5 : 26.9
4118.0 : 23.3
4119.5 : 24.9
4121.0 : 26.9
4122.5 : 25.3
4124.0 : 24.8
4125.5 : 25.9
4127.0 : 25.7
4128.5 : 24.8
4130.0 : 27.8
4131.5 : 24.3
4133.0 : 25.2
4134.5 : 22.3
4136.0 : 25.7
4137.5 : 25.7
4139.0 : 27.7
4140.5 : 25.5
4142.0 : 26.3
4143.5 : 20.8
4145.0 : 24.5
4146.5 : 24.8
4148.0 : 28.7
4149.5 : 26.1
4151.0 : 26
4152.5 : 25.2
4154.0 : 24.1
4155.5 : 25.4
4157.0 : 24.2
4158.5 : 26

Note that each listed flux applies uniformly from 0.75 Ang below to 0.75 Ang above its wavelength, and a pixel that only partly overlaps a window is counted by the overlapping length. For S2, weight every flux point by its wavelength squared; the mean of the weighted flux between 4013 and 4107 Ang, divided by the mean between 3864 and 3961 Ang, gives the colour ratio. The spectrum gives 1.4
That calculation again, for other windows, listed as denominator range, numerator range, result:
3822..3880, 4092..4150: 1.43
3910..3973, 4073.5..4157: 1.66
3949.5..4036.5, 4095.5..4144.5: 1.21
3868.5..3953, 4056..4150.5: 1.47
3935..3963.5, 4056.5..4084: 1.45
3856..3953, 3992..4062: 1.38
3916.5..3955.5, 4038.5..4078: 1.59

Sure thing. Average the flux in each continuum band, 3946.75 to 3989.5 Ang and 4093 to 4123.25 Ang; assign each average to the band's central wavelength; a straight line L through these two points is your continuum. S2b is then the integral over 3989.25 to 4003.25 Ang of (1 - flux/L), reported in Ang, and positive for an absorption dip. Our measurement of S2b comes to -3.56 Ang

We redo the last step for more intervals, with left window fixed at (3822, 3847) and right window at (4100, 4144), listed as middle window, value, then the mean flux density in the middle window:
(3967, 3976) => 4.4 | 10.5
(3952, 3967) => 1.7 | 17.8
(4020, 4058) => -3.6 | 24.3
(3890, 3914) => -3.2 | 21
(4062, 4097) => -2.3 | 24.8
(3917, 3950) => 6.7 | 15.4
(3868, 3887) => -2.7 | 20.3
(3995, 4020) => -3.2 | 24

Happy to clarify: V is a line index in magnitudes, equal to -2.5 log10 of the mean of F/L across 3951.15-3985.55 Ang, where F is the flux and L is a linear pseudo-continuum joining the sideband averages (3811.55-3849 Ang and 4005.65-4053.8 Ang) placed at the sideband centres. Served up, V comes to 0.291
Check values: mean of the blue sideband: 17.9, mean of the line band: 17.1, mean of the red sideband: 24.4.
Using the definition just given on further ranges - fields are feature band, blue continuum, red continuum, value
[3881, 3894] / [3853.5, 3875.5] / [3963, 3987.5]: 0.14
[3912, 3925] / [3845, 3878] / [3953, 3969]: -0.14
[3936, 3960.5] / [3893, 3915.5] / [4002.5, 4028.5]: 0.21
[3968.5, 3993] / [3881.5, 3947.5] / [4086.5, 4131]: 0.03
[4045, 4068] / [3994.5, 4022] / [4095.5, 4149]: 0.01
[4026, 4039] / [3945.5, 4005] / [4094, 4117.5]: -0.17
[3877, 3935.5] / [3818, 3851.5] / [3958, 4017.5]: 0.03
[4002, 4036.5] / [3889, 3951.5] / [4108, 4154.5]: -0.14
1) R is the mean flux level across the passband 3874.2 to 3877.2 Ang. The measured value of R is 24.2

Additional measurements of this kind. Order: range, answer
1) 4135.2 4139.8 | 26.3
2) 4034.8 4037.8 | 24.6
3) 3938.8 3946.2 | 17.6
